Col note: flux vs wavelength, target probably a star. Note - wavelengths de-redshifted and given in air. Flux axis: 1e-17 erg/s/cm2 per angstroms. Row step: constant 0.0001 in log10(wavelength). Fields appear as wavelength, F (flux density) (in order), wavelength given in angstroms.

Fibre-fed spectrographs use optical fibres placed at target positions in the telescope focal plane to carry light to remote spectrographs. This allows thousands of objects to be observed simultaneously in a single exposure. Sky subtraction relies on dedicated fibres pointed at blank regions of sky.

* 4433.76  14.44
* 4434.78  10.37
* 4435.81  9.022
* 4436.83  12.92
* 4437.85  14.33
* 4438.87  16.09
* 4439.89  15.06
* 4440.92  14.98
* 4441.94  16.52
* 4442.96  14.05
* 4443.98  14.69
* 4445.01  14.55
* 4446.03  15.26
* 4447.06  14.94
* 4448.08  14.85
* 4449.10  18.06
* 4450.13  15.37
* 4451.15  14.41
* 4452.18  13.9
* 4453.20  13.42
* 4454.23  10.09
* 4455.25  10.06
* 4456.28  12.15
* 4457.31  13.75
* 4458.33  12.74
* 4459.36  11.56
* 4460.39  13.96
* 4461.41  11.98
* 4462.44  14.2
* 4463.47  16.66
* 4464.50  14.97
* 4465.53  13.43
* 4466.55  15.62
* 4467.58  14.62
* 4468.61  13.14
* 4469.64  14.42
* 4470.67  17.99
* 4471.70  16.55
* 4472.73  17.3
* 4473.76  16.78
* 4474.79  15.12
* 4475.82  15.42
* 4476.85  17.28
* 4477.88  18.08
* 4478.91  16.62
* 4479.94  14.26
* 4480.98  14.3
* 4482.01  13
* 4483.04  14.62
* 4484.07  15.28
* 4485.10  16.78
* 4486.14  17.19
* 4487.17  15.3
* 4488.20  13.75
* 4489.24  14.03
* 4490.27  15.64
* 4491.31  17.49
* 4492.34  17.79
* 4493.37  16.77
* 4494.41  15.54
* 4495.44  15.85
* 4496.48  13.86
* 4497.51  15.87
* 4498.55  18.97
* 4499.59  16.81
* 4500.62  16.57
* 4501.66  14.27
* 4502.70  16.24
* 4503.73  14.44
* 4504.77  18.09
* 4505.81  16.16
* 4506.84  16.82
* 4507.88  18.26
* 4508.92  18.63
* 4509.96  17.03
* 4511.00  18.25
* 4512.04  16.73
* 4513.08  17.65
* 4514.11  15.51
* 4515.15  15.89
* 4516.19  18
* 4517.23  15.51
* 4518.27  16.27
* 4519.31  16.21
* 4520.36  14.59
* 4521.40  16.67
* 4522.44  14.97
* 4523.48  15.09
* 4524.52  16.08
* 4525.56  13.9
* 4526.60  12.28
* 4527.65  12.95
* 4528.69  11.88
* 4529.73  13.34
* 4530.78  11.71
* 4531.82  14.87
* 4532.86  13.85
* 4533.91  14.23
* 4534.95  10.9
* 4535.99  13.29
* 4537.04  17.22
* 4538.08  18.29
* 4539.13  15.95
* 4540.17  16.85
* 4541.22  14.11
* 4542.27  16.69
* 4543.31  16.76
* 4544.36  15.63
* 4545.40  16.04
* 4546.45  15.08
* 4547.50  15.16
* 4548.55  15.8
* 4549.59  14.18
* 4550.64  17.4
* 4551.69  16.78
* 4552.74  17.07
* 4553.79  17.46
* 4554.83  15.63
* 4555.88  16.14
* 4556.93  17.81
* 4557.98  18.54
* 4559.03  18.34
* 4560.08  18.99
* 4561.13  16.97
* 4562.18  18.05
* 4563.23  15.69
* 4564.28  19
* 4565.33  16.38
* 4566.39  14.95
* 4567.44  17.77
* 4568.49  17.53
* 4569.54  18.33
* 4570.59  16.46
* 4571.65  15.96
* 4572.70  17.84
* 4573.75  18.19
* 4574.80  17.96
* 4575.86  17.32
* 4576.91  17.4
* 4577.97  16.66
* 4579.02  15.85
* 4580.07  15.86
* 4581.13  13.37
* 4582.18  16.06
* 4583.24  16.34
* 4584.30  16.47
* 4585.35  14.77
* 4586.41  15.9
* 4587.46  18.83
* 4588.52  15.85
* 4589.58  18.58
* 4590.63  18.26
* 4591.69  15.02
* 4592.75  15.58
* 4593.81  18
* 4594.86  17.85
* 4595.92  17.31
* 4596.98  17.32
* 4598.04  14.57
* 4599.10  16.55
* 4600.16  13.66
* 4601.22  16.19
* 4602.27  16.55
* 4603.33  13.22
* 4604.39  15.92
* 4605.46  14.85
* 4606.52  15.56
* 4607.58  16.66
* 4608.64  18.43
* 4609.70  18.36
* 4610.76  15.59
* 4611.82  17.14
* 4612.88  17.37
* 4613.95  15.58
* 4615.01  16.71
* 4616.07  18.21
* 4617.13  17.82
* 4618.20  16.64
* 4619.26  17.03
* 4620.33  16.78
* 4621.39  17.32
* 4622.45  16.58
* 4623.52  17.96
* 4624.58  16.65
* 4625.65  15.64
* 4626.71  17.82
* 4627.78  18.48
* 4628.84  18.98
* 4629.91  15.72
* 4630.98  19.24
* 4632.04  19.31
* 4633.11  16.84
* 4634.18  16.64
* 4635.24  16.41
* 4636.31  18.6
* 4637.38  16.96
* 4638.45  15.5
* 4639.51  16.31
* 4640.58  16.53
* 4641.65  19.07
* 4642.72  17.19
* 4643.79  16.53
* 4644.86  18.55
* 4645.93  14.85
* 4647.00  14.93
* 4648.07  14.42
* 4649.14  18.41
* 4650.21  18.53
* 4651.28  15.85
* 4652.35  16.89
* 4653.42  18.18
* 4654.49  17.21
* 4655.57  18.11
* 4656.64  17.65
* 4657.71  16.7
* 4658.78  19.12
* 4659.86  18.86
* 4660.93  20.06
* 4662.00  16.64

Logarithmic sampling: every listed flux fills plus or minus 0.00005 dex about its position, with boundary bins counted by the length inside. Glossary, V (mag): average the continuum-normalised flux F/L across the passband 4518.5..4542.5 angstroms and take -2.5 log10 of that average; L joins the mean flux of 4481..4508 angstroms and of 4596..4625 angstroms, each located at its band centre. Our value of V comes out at 0.11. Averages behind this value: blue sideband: 15.9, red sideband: 16.5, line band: 14.6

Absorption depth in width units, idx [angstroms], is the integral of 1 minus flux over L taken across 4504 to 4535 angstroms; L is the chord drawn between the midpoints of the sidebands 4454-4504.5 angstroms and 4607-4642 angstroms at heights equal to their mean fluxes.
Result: 0.5 angstroms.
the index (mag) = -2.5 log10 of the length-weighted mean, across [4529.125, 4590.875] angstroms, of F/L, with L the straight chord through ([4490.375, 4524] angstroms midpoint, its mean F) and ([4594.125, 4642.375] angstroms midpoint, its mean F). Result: 0.02 mag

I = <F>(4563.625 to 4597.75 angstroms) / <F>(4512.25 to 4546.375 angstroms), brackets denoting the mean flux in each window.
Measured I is 1.1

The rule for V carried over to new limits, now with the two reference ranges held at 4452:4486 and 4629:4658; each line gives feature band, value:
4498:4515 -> -0.12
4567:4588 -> -0.04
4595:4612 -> 0.03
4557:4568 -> -0.10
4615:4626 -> -0.02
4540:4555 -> -0.02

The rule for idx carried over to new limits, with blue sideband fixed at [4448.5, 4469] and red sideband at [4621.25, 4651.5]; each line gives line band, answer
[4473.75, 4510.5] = -4.4 angstroms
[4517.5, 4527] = -0.2 angstroms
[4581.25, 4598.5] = -0.4 angstroms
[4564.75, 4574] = -0.7 angstroms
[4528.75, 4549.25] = 0.4 angstroms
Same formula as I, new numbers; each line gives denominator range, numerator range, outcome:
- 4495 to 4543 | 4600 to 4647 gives 1.08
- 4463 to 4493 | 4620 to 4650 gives 1.09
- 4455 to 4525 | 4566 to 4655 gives 1.07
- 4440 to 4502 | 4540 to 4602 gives 1.10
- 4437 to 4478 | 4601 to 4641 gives 1.15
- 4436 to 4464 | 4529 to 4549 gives 1.07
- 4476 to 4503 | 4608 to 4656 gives 1.08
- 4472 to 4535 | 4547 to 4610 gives 1.06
